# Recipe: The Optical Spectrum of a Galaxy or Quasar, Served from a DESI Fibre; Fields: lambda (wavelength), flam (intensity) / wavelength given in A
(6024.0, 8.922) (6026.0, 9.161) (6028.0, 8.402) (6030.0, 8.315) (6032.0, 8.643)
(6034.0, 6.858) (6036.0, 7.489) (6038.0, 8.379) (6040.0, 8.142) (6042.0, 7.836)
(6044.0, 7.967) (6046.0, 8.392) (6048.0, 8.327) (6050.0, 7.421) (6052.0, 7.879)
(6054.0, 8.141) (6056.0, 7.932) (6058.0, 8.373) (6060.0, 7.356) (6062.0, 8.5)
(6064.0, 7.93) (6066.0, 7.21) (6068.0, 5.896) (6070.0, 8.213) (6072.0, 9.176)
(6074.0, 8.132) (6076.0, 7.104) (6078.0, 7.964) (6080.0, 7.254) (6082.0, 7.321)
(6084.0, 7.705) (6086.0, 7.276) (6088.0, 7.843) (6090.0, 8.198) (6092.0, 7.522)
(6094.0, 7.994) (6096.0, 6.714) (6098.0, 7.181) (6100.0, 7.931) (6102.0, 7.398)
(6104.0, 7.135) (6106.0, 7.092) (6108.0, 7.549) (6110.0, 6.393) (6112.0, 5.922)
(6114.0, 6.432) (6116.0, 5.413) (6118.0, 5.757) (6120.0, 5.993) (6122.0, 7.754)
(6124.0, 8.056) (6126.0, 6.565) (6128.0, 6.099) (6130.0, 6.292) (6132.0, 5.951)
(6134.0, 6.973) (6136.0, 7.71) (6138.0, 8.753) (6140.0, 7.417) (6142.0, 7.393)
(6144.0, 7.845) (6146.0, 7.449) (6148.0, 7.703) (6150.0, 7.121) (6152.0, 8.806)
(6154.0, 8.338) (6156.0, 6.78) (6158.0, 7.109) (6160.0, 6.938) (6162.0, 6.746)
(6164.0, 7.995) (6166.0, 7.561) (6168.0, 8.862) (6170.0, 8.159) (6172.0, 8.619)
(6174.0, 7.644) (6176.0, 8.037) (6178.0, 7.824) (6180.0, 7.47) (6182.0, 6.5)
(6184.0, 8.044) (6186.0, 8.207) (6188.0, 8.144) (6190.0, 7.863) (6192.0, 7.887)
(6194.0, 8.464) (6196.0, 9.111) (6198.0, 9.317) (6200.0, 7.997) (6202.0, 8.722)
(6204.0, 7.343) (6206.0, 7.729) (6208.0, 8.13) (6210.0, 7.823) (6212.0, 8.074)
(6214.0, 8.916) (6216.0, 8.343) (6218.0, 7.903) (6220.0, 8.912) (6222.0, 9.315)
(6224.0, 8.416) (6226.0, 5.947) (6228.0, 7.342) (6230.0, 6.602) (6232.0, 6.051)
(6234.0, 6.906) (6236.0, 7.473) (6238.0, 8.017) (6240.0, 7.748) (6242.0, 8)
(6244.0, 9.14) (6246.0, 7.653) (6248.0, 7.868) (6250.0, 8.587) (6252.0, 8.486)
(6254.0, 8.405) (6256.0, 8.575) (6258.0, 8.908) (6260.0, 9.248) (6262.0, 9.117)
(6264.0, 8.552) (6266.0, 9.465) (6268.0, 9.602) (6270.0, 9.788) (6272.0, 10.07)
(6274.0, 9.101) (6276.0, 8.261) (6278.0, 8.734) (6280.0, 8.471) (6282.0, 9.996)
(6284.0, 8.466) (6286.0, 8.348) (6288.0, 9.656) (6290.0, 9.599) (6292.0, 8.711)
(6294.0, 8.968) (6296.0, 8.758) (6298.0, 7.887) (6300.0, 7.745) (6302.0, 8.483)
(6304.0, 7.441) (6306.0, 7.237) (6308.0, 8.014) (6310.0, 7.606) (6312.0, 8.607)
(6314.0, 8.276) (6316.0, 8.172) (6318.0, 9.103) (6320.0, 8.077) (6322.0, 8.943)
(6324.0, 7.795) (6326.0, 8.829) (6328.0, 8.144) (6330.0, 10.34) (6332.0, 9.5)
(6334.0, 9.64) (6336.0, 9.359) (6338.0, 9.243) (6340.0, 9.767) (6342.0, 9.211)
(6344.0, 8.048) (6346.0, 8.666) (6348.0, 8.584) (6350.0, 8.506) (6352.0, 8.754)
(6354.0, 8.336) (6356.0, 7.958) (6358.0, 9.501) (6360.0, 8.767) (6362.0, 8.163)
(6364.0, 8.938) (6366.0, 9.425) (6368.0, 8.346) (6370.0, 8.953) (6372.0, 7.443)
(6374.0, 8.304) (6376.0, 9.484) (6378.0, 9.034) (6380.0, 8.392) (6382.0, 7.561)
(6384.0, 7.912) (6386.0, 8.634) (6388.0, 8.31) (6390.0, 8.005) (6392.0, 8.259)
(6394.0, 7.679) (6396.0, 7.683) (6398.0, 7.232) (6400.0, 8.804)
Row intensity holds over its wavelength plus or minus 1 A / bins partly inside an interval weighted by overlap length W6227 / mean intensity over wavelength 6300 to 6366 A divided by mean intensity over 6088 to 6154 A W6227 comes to 1.20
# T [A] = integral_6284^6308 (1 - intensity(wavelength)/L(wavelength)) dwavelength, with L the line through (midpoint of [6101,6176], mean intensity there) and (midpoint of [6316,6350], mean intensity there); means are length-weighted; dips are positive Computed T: 0.5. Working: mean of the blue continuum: 7.25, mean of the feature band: 8.42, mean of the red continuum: 8.92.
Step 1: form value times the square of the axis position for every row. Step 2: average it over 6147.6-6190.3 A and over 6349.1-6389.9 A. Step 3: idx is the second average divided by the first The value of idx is 1.17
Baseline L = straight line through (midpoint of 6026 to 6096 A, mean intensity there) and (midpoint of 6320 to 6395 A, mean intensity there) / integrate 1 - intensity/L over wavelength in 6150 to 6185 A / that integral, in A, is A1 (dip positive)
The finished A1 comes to 1.9 A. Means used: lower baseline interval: 7.86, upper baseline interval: 8.66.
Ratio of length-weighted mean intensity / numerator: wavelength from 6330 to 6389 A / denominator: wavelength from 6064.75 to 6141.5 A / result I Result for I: 1.22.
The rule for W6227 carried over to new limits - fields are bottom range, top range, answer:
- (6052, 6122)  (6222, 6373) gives 1.16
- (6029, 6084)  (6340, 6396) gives 1.08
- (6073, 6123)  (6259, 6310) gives 1.22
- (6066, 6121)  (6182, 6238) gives 1.10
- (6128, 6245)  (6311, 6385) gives 1.12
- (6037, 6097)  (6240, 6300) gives 1.13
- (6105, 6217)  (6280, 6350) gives 1.15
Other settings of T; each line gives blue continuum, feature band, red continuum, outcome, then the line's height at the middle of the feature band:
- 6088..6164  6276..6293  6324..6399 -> -1.71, 8.14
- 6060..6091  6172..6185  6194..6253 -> 0.40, 7.91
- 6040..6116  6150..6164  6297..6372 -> 0.73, 7.88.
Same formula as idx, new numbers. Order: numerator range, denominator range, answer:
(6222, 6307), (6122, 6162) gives 1.19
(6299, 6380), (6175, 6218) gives 1.12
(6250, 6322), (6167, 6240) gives 1.12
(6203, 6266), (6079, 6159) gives 1.16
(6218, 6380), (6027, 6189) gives 1.21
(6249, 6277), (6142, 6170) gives 1.22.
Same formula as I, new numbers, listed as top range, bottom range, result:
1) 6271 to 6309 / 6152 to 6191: 1.11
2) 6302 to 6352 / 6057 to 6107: 1.13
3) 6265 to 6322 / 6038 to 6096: 1.11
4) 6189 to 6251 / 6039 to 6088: 1.02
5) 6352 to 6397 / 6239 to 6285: 0.96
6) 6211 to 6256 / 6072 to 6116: 1.08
